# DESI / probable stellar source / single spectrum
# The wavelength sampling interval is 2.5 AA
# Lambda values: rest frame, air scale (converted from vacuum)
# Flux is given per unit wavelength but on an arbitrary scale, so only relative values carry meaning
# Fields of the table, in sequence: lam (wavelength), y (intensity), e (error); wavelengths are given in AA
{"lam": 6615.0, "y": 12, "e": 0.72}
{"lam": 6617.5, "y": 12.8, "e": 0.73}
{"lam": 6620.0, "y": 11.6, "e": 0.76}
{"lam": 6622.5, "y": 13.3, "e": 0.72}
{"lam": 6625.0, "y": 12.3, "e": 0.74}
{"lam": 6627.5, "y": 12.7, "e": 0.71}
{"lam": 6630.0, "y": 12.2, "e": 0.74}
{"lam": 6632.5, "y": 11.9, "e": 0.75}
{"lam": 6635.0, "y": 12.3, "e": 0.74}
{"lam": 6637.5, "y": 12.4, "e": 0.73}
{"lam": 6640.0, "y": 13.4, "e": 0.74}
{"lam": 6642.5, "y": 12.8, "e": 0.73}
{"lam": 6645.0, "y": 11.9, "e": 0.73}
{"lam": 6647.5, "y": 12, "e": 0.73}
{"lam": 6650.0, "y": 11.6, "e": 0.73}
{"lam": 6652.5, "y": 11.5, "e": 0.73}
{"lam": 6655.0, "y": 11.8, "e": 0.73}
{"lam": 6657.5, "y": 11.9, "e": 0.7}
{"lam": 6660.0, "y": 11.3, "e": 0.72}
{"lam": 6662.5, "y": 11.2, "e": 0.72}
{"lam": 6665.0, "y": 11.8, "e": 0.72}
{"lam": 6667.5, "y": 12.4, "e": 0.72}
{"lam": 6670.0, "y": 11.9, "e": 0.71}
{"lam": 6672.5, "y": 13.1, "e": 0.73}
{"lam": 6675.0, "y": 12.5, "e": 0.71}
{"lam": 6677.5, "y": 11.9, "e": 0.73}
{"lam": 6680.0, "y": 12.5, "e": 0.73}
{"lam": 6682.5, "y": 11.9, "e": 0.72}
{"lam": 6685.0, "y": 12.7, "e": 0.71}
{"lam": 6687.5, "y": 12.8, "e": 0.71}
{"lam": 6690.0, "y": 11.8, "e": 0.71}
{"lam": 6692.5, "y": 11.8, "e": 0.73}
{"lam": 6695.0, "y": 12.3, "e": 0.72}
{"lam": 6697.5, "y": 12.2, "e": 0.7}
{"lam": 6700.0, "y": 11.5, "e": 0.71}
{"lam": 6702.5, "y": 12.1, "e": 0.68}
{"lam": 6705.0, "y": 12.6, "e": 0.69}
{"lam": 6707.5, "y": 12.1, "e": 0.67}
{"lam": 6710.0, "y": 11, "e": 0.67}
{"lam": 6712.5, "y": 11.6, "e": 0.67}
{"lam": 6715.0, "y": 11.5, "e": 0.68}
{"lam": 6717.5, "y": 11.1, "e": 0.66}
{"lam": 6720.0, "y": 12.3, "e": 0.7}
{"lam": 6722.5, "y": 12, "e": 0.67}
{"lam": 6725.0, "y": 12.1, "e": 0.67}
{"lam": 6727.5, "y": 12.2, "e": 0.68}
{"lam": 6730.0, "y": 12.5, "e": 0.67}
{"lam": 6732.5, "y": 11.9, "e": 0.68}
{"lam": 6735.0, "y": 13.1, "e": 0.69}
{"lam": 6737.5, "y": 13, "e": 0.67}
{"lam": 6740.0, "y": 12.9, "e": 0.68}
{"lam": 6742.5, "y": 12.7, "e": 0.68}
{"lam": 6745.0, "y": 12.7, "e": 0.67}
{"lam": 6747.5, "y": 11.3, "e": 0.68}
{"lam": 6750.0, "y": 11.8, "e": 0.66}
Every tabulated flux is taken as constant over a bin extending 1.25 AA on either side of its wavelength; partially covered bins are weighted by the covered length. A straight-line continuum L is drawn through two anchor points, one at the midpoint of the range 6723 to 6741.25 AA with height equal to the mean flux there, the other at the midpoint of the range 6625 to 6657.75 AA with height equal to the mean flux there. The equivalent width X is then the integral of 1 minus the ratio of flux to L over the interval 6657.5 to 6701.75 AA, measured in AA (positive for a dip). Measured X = 0.9 AA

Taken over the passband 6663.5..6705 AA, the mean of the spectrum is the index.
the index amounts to 12.2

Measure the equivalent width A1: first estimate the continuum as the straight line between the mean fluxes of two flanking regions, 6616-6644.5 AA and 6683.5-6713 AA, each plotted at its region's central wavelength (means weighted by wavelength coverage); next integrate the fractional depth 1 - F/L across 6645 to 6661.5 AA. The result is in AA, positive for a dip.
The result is 0.9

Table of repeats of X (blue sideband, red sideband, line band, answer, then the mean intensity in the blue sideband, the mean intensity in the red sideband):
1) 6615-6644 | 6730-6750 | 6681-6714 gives 1.2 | 12.5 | 12.5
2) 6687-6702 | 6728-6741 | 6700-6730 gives 1.1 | 12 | 12.6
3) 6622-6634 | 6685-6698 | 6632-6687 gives 0.9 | 12.4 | 12.2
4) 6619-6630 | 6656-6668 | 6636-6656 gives -0.3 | 12.5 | 11.7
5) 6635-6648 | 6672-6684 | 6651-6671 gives 1.1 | 12.5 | 12.3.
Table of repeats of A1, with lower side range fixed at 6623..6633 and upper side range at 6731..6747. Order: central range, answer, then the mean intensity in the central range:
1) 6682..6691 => 0.1 AA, 12.3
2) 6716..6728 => 0.7 AA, 11.9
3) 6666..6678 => 0.1 AA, 12.4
